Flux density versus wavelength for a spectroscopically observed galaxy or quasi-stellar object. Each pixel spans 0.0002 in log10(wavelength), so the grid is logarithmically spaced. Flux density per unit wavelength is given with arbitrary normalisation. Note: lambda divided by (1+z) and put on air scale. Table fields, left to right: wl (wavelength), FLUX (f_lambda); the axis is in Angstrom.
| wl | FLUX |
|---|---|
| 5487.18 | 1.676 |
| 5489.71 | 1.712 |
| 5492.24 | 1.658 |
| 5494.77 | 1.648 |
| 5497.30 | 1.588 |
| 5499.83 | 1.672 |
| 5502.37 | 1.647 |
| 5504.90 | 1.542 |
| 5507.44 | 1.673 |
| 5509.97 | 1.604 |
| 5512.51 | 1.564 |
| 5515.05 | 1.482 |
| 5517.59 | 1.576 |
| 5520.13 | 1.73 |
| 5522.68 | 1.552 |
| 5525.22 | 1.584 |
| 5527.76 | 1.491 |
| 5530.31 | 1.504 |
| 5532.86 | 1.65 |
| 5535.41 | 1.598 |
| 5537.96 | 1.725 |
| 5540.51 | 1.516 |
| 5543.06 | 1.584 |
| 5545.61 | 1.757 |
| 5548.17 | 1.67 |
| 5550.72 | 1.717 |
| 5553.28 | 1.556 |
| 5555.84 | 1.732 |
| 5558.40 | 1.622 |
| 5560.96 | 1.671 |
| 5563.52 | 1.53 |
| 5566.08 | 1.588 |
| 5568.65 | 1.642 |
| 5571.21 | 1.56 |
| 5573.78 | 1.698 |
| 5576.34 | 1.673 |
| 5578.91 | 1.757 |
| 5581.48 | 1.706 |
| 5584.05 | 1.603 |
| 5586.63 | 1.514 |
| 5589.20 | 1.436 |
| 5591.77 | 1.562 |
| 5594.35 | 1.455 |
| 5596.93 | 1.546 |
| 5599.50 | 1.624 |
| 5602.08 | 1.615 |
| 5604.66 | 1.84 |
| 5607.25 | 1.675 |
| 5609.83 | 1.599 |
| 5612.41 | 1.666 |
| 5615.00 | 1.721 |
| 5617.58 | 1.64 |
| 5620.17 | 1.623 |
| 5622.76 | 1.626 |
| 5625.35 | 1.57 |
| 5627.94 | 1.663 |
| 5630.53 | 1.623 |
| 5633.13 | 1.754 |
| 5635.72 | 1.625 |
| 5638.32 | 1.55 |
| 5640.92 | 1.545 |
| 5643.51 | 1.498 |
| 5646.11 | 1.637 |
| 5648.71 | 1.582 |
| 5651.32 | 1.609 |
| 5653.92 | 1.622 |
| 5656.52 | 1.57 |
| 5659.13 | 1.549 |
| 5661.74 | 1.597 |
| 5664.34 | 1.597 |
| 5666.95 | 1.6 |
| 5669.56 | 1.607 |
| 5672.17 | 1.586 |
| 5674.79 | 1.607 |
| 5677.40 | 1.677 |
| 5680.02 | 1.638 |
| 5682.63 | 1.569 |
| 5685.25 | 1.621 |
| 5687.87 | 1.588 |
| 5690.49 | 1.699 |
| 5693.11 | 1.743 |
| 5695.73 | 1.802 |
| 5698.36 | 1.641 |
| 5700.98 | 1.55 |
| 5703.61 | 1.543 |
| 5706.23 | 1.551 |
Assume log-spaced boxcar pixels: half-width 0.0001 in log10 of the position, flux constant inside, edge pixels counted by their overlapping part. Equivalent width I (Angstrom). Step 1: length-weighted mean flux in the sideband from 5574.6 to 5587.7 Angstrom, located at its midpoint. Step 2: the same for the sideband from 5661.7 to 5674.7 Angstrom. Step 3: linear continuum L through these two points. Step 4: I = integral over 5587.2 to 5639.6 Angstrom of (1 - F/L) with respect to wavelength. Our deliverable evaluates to 0.5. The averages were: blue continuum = 1.65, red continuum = 1.6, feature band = 1.62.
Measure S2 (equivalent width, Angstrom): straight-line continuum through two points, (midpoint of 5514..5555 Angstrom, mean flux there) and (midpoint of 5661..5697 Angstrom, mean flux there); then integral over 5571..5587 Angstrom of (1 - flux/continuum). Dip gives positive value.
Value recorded -0.4 Angstrom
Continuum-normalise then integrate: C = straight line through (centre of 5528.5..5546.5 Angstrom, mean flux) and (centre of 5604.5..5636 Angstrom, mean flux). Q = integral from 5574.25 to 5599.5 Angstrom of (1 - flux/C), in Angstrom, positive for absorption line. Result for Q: 0.8 Angstrom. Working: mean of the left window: 1.61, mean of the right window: 1.66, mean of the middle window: 1.59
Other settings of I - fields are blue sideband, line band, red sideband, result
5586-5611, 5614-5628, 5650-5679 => -0.4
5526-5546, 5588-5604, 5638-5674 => 0.4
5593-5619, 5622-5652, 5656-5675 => 0.1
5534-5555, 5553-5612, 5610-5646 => 0.5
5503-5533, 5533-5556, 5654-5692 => -0.9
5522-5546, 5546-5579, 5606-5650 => -0.9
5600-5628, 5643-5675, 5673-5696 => 1.2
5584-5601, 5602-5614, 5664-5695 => -1.1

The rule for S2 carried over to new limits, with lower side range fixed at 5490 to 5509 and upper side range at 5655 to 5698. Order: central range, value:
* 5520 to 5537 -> 0.6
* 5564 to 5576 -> 0.1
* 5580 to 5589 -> 0.2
